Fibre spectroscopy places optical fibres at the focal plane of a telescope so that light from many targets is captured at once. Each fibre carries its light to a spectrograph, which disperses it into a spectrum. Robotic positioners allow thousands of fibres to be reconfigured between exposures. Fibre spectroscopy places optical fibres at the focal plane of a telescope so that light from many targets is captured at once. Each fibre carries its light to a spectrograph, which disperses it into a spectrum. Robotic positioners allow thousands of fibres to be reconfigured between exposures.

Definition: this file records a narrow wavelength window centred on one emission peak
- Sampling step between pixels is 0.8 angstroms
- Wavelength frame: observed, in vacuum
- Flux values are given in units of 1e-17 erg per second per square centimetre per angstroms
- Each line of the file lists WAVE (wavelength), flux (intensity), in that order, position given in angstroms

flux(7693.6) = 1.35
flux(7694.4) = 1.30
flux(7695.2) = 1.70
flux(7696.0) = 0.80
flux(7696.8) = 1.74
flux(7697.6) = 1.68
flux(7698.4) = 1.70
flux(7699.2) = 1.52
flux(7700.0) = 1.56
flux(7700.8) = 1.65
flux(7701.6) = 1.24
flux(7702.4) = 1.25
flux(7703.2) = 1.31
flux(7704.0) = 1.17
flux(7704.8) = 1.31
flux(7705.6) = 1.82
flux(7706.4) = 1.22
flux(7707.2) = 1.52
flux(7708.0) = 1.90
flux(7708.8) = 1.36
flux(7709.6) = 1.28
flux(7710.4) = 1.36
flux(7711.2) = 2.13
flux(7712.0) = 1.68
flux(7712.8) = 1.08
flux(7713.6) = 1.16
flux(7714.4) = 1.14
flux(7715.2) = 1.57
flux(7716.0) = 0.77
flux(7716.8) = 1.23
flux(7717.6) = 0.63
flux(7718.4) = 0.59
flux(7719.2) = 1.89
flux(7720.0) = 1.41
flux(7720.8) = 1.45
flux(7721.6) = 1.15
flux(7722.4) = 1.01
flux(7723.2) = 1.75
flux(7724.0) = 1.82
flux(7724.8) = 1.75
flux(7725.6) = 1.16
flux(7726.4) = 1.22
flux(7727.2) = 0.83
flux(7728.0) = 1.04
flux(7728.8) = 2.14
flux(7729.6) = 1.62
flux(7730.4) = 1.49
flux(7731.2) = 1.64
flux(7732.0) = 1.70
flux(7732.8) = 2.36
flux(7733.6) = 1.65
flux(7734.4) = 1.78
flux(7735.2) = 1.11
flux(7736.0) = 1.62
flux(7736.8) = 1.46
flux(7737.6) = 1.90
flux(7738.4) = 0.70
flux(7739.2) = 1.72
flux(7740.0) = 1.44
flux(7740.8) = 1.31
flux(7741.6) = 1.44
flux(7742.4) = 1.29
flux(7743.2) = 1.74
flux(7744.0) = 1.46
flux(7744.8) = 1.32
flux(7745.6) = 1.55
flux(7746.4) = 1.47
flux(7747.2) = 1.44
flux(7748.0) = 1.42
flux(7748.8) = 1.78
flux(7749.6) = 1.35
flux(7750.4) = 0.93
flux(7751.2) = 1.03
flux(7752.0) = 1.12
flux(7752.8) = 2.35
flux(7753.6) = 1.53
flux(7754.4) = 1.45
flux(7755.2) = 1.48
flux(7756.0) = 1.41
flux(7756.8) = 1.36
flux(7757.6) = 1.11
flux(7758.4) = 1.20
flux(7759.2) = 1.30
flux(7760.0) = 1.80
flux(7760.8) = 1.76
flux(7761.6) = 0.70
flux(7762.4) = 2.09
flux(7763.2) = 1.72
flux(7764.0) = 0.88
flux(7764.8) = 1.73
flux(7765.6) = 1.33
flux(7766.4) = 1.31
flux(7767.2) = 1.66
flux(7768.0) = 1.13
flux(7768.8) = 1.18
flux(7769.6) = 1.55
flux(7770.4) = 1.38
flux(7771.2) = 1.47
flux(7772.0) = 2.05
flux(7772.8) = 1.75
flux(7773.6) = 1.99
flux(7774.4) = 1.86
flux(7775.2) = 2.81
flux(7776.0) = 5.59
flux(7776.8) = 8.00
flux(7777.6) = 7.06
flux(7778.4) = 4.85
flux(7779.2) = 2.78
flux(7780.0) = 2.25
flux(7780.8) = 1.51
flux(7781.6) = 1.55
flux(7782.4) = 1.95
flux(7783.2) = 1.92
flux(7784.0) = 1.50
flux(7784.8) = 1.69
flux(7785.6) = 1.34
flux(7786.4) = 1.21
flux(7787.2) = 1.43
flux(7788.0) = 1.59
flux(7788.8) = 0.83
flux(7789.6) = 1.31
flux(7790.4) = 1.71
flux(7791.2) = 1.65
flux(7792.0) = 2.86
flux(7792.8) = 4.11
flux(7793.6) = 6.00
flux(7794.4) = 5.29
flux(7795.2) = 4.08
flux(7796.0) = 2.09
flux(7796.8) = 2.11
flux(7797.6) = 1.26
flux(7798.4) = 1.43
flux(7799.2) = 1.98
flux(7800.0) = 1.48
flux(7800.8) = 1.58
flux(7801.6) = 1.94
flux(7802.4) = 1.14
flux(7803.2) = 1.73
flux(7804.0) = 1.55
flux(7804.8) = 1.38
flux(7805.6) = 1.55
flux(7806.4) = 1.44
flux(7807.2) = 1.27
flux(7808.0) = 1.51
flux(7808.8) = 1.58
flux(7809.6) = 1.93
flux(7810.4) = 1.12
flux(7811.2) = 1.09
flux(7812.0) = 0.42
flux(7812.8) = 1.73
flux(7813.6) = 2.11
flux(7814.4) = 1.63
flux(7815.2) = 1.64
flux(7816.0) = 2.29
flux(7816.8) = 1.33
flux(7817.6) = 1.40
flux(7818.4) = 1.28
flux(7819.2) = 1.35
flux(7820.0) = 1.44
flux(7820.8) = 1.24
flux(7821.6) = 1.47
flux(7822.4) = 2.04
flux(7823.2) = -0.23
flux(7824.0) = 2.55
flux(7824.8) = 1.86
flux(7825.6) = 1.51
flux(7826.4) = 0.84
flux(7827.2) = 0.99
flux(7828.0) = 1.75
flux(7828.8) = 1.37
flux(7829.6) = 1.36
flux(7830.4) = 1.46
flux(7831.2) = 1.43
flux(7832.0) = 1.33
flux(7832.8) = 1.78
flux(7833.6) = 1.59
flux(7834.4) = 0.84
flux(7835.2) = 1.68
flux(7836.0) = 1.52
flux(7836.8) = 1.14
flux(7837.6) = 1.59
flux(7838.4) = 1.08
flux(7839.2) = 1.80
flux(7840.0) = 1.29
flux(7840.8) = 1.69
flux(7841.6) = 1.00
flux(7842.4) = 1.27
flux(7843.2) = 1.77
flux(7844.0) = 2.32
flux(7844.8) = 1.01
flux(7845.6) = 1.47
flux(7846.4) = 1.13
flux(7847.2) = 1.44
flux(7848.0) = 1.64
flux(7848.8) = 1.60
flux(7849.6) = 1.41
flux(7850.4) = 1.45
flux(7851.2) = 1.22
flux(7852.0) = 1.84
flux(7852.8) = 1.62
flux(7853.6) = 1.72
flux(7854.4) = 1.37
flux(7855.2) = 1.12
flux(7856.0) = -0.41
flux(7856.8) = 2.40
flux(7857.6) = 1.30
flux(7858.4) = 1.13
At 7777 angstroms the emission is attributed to [S II]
